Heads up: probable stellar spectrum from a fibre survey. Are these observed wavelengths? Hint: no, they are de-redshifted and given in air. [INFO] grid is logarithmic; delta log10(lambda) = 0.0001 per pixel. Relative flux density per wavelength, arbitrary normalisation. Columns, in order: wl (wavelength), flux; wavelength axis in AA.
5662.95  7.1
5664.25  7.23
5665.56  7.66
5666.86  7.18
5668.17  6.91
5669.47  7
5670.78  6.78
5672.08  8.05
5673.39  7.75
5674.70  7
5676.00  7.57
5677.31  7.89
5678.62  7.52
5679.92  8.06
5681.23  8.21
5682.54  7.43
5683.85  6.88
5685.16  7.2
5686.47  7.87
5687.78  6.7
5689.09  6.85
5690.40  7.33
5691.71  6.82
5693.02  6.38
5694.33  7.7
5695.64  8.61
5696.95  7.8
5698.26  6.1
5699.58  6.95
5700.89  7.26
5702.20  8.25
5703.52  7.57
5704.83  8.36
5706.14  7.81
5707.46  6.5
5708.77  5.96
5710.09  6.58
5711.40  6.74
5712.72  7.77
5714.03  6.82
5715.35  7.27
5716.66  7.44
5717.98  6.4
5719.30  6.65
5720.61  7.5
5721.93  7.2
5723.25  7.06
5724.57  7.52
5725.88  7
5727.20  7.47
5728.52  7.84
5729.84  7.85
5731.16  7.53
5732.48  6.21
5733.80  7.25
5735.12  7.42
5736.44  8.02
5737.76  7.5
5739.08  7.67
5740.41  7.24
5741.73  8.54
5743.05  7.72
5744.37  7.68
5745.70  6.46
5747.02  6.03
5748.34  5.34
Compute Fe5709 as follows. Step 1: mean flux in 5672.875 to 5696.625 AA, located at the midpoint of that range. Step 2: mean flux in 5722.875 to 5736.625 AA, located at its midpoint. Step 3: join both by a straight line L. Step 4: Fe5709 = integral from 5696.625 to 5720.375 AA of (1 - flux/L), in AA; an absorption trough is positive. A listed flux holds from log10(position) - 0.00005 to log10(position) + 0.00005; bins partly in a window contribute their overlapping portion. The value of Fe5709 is 0.89 AA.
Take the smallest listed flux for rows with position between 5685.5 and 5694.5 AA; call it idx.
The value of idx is 6.38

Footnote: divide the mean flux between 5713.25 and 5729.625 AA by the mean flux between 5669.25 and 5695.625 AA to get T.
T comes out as 1.0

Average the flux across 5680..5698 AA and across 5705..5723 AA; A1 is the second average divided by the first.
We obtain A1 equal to 1.0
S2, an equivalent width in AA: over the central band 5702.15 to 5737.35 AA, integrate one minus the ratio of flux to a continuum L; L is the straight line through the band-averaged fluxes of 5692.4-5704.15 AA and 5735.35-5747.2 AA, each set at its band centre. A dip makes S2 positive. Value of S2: 0.9 AA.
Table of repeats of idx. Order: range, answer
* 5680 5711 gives 5.96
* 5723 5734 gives 6.21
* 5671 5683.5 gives 7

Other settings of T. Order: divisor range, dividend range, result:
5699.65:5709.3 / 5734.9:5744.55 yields 1.05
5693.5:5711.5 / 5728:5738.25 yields 1.02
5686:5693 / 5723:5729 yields 1.05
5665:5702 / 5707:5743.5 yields 0.99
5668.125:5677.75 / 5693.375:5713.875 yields 0.99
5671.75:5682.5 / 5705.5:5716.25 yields 0.90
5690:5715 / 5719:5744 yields 1.03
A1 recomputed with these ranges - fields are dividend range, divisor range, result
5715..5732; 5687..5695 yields 1.04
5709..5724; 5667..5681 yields 0.94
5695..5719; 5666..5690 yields 0.98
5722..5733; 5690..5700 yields 1.01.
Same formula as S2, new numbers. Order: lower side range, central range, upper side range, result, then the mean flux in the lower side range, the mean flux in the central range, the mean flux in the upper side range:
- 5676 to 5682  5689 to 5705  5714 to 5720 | 0.10 AA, 7.87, 7.37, 6.93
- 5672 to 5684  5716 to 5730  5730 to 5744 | 0.57 AA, 7.65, 7.25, 7.53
